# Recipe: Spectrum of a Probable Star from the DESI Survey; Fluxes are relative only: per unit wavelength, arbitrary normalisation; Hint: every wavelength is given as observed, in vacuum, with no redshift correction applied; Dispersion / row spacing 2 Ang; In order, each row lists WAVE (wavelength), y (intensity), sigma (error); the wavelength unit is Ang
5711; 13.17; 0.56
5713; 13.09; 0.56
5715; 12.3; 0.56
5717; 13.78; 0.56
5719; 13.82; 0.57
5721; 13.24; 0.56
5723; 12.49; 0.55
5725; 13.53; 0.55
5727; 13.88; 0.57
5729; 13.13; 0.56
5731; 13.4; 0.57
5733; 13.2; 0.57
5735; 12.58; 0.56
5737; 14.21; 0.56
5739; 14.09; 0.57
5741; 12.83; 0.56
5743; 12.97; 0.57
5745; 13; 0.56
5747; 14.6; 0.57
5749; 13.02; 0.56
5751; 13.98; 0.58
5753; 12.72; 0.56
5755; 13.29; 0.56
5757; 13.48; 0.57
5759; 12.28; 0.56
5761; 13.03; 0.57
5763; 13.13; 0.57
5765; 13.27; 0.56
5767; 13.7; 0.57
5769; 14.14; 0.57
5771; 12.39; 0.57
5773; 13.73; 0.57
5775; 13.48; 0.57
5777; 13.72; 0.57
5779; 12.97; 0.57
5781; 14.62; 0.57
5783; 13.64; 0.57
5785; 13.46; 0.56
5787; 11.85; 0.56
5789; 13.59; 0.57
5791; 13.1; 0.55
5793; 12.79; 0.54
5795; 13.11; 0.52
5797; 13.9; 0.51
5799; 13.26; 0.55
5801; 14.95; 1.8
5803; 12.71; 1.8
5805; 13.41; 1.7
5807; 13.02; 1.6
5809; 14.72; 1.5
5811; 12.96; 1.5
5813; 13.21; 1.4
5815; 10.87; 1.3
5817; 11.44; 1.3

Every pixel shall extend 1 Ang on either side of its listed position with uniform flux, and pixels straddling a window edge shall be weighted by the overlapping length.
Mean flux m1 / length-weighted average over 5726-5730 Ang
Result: 13.5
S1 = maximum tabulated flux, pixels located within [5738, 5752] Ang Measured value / 14.6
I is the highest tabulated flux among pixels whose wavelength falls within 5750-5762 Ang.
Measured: 13.98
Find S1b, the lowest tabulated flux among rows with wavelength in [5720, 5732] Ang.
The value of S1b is 12.49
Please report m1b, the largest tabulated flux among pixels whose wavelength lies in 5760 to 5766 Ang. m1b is 13.27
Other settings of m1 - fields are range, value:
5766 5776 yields 13.5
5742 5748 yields 13.5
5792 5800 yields 13.3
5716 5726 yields 13.4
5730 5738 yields 13.3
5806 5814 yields 13.5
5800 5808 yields 13.5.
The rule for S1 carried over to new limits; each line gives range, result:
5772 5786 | 14.62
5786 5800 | 13.9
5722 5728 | 13.88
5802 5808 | 13.41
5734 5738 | 14.21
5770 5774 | 13.73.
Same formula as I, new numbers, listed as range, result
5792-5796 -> 13.11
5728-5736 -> 13.4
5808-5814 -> 14.72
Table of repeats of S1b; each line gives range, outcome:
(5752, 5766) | 12.28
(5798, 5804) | 12.71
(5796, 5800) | 13.26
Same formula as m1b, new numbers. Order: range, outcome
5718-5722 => 13.82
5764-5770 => 14.14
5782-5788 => 13.64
